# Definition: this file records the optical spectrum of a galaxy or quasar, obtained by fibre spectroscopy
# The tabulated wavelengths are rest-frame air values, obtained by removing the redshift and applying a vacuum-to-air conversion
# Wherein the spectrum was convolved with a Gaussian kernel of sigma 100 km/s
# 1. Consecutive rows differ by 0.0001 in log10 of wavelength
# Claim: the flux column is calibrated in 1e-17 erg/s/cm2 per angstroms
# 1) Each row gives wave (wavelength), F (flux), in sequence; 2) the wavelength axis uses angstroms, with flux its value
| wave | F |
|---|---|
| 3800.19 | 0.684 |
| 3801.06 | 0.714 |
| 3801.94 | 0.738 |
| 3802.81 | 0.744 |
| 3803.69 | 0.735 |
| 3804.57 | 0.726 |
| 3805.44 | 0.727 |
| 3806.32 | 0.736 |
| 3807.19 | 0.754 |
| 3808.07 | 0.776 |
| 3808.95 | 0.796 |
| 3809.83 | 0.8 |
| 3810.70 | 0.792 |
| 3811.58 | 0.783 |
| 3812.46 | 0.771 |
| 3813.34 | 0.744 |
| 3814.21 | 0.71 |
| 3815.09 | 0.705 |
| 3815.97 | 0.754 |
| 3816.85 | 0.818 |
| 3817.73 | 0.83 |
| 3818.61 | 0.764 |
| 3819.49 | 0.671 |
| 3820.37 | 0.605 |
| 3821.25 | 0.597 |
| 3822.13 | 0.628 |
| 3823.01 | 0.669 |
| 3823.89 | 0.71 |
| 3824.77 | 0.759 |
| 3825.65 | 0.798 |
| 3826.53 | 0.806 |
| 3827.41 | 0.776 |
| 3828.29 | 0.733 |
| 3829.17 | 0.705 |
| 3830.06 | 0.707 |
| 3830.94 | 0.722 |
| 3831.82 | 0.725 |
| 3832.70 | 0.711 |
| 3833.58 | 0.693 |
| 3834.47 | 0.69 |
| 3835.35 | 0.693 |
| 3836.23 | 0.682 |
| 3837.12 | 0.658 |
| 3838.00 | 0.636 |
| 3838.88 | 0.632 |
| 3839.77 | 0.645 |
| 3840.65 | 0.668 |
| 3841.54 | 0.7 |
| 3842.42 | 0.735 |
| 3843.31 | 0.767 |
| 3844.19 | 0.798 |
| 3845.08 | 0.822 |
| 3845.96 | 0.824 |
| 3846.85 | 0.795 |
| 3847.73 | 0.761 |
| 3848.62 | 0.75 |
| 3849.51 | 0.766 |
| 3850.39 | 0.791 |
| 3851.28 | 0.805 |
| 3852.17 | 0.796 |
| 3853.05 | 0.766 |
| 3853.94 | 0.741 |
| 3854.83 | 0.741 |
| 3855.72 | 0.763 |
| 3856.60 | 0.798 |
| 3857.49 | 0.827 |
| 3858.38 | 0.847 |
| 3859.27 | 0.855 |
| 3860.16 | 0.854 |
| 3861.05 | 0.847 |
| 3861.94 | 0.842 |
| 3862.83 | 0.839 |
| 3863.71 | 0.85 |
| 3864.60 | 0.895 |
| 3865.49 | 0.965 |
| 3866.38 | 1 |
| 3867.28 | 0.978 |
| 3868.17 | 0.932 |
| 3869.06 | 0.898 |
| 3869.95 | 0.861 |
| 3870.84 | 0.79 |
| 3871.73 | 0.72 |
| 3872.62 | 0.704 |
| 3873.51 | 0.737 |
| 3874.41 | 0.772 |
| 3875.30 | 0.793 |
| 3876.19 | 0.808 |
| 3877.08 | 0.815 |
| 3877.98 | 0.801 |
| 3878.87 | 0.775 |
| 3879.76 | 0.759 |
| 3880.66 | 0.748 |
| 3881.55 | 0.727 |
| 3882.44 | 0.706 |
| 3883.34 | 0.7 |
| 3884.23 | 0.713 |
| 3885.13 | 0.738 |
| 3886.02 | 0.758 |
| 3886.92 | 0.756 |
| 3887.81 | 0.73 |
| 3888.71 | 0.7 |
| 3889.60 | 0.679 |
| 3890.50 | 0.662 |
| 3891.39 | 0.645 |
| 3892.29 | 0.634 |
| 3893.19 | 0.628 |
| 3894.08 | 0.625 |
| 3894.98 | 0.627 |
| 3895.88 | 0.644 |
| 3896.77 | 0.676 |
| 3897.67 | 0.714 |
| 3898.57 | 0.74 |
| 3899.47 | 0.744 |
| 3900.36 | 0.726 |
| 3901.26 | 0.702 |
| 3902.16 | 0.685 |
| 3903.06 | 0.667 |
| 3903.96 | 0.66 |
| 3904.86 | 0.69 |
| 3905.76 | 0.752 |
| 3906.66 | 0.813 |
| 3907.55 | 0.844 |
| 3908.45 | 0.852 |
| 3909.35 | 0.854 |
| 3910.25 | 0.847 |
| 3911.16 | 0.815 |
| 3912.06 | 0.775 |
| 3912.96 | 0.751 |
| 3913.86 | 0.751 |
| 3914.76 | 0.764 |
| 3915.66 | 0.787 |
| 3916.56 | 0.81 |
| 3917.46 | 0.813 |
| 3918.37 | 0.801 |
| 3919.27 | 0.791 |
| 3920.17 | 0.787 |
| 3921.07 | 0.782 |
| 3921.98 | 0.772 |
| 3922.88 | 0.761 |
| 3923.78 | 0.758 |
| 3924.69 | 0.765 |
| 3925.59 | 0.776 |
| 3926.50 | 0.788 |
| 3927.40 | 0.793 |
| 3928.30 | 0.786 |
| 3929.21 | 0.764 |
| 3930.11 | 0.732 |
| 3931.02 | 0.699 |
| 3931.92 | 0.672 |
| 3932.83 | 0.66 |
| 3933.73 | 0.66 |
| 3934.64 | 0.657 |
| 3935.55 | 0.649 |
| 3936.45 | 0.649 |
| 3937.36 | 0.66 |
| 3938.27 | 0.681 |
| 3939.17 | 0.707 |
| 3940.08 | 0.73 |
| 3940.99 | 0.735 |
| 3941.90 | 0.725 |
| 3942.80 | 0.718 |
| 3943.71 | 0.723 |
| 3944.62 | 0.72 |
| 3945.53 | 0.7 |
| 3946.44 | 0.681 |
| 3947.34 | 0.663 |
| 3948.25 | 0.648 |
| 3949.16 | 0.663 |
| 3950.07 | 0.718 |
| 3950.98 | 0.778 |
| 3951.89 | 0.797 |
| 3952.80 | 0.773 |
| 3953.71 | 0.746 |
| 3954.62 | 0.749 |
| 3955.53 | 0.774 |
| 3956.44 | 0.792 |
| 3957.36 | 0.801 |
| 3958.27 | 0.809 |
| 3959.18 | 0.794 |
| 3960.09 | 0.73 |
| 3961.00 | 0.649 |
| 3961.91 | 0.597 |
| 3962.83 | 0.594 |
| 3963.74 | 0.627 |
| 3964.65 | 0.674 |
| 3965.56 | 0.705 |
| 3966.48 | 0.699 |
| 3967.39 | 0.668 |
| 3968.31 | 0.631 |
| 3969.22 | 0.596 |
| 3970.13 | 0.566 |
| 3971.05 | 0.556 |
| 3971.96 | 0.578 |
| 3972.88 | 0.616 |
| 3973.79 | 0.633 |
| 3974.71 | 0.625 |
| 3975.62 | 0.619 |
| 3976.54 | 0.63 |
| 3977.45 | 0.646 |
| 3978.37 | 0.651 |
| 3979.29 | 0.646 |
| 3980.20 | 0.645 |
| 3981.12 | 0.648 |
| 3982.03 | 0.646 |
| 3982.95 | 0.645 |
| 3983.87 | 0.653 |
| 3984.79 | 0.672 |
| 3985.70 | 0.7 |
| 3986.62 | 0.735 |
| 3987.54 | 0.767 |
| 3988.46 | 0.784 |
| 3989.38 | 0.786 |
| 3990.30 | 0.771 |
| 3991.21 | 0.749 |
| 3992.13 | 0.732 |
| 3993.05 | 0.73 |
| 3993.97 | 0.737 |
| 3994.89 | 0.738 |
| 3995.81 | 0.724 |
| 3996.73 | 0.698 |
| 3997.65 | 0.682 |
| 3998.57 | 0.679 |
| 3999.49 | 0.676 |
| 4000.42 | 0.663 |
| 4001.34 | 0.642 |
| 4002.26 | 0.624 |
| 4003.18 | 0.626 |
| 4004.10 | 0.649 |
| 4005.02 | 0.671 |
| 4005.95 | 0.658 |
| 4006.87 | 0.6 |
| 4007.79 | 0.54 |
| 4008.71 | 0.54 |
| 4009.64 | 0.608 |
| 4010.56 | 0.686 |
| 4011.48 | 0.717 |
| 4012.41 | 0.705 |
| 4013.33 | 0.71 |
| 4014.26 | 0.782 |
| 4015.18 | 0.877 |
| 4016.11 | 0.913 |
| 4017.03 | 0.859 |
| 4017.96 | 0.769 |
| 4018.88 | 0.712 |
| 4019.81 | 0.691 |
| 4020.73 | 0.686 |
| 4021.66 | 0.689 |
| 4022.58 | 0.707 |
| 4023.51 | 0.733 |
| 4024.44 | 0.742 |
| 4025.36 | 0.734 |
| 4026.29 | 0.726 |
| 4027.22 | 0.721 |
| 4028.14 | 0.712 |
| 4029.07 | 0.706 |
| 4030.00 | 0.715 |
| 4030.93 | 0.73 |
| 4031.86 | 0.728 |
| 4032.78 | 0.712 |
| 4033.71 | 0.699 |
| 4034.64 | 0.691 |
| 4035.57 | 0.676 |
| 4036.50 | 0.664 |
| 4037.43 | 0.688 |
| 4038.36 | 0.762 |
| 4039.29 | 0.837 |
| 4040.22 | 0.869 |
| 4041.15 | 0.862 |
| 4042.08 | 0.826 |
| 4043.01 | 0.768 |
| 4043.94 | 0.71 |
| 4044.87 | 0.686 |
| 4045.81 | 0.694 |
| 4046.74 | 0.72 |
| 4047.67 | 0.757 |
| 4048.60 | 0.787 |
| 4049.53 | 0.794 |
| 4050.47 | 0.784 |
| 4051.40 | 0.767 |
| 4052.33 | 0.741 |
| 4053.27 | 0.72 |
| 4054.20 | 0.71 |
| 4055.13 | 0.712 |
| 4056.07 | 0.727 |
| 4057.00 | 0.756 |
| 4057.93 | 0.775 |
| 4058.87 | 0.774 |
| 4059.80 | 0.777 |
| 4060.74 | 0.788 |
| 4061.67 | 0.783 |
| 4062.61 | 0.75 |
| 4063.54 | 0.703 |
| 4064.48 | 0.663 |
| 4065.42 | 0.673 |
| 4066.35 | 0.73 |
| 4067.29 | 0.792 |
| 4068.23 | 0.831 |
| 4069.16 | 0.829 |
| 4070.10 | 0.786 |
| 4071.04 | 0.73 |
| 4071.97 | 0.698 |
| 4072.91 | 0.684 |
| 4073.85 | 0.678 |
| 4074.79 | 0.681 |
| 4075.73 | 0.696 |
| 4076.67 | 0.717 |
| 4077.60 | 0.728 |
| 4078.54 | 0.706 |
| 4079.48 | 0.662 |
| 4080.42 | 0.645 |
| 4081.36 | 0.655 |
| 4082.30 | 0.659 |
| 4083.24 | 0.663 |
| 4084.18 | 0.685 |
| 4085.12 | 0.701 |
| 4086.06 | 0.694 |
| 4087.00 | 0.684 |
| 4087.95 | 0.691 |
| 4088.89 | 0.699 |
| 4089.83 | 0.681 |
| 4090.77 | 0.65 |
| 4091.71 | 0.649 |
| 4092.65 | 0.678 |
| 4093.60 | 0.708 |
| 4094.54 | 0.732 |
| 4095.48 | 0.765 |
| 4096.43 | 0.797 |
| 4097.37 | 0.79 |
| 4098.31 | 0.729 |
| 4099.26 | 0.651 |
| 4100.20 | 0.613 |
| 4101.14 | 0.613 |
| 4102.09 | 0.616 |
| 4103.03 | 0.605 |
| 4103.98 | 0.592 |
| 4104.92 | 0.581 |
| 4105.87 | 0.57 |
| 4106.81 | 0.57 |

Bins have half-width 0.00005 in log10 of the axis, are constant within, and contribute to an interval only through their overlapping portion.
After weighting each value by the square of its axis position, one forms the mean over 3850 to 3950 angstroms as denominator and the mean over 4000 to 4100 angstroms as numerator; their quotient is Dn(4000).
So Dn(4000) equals 1.0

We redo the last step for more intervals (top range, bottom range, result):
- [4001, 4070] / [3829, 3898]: 1.05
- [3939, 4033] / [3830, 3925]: 0.97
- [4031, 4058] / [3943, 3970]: 1.10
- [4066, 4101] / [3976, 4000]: 1.06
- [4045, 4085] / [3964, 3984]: 1.20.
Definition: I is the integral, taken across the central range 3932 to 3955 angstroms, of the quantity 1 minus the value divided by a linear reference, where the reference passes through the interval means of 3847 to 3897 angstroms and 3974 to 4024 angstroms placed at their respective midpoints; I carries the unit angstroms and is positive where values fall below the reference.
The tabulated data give 0.8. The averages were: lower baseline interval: 0.774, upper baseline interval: 0.694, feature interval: 0.703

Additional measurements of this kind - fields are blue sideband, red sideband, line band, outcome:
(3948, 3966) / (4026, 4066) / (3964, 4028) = 3.9 angstroms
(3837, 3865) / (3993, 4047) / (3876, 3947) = 2.0 angstroms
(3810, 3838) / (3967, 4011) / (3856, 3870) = -3.4 angstroms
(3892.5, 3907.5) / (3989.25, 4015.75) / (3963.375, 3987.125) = 1.7 angstroms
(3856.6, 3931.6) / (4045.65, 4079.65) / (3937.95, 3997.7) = 5.0 angstroms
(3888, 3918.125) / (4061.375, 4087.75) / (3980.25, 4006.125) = 0.9 angstroms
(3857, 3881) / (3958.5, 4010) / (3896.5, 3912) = 0.6 angstroms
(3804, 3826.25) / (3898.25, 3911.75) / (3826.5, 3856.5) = 0.4 angstroms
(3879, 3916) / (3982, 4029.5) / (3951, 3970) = 0.2 angstroms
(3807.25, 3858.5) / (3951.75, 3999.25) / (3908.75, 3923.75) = -1.7 angstroms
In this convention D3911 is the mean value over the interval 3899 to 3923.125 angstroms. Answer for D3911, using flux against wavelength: 0.77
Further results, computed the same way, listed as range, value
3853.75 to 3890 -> 0.8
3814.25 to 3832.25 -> 0.724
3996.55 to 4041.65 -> 0.71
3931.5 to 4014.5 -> 0.683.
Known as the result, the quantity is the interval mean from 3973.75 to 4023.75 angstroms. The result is 0.693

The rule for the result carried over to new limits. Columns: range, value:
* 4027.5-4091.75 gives 0.727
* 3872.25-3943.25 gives 0.735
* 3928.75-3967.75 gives 0.706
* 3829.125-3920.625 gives 0.76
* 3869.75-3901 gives 0.723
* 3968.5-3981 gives 0.617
